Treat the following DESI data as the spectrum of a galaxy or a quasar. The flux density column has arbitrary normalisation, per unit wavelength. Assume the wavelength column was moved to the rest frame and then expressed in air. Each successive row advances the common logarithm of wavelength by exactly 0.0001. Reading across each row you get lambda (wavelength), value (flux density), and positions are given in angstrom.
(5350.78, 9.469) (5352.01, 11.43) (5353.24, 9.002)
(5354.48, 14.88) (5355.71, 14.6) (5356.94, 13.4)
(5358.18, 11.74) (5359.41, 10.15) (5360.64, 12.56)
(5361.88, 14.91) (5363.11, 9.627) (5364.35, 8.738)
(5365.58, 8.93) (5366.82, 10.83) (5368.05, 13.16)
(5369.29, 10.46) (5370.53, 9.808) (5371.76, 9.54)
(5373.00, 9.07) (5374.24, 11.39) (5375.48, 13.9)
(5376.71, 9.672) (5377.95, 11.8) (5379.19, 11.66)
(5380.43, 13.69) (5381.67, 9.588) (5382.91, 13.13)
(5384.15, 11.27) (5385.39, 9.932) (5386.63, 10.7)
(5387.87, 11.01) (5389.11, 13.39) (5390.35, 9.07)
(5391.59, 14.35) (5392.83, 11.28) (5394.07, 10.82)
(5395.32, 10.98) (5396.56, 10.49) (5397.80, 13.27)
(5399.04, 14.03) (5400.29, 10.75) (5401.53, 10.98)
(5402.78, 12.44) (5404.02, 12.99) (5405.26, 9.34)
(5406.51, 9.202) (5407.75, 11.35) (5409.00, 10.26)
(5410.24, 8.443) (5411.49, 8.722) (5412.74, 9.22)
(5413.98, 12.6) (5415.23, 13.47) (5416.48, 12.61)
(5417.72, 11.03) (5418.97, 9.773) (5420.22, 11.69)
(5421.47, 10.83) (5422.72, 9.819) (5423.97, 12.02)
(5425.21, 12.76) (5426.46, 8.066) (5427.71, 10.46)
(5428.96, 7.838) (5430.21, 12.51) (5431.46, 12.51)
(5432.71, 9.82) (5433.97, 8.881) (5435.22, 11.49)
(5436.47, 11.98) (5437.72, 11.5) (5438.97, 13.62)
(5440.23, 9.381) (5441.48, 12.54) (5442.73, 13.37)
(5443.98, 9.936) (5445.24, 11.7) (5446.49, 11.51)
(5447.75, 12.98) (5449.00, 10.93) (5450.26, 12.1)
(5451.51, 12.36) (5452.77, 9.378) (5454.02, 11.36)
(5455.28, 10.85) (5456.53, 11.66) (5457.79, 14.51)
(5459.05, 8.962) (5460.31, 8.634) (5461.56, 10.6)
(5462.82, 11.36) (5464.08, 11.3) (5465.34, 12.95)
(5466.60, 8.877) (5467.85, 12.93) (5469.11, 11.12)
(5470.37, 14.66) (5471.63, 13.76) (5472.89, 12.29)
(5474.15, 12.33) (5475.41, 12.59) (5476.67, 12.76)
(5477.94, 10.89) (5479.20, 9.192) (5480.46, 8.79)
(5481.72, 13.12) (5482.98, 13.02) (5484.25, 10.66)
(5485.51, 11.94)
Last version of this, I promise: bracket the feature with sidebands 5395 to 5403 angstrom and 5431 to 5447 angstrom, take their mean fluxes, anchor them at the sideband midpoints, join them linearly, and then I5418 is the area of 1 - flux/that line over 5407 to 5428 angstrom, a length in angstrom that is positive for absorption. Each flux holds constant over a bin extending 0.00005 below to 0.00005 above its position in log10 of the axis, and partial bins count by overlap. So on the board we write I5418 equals 1.6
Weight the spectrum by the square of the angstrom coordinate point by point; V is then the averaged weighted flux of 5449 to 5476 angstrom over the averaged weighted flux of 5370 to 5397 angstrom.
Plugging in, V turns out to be 1.07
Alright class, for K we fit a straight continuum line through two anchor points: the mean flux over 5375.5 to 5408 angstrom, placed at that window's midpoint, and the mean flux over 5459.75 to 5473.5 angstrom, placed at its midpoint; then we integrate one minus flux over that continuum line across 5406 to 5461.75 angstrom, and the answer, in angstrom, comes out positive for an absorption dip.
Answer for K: 2.8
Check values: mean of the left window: 11.5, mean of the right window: 11.7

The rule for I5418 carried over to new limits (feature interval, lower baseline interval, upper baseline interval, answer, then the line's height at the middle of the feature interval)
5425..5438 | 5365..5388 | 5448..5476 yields 0.91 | 11.4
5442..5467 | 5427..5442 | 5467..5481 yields 0.36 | 11.5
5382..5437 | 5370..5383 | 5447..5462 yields 0.46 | 11.2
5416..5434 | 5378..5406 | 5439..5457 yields 1.23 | 11.5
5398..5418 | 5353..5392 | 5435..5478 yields 0.72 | 11.6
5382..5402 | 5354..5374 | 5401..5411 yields -1.31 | 10.9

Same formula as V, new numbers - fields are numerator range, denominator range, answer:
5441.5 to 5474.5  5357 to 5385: 1.07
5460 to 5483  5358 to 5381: 1.09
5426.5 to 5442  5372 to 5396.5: 0.98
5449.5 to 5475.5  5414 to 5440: 1.06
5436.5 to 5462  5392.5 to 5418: 1.04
